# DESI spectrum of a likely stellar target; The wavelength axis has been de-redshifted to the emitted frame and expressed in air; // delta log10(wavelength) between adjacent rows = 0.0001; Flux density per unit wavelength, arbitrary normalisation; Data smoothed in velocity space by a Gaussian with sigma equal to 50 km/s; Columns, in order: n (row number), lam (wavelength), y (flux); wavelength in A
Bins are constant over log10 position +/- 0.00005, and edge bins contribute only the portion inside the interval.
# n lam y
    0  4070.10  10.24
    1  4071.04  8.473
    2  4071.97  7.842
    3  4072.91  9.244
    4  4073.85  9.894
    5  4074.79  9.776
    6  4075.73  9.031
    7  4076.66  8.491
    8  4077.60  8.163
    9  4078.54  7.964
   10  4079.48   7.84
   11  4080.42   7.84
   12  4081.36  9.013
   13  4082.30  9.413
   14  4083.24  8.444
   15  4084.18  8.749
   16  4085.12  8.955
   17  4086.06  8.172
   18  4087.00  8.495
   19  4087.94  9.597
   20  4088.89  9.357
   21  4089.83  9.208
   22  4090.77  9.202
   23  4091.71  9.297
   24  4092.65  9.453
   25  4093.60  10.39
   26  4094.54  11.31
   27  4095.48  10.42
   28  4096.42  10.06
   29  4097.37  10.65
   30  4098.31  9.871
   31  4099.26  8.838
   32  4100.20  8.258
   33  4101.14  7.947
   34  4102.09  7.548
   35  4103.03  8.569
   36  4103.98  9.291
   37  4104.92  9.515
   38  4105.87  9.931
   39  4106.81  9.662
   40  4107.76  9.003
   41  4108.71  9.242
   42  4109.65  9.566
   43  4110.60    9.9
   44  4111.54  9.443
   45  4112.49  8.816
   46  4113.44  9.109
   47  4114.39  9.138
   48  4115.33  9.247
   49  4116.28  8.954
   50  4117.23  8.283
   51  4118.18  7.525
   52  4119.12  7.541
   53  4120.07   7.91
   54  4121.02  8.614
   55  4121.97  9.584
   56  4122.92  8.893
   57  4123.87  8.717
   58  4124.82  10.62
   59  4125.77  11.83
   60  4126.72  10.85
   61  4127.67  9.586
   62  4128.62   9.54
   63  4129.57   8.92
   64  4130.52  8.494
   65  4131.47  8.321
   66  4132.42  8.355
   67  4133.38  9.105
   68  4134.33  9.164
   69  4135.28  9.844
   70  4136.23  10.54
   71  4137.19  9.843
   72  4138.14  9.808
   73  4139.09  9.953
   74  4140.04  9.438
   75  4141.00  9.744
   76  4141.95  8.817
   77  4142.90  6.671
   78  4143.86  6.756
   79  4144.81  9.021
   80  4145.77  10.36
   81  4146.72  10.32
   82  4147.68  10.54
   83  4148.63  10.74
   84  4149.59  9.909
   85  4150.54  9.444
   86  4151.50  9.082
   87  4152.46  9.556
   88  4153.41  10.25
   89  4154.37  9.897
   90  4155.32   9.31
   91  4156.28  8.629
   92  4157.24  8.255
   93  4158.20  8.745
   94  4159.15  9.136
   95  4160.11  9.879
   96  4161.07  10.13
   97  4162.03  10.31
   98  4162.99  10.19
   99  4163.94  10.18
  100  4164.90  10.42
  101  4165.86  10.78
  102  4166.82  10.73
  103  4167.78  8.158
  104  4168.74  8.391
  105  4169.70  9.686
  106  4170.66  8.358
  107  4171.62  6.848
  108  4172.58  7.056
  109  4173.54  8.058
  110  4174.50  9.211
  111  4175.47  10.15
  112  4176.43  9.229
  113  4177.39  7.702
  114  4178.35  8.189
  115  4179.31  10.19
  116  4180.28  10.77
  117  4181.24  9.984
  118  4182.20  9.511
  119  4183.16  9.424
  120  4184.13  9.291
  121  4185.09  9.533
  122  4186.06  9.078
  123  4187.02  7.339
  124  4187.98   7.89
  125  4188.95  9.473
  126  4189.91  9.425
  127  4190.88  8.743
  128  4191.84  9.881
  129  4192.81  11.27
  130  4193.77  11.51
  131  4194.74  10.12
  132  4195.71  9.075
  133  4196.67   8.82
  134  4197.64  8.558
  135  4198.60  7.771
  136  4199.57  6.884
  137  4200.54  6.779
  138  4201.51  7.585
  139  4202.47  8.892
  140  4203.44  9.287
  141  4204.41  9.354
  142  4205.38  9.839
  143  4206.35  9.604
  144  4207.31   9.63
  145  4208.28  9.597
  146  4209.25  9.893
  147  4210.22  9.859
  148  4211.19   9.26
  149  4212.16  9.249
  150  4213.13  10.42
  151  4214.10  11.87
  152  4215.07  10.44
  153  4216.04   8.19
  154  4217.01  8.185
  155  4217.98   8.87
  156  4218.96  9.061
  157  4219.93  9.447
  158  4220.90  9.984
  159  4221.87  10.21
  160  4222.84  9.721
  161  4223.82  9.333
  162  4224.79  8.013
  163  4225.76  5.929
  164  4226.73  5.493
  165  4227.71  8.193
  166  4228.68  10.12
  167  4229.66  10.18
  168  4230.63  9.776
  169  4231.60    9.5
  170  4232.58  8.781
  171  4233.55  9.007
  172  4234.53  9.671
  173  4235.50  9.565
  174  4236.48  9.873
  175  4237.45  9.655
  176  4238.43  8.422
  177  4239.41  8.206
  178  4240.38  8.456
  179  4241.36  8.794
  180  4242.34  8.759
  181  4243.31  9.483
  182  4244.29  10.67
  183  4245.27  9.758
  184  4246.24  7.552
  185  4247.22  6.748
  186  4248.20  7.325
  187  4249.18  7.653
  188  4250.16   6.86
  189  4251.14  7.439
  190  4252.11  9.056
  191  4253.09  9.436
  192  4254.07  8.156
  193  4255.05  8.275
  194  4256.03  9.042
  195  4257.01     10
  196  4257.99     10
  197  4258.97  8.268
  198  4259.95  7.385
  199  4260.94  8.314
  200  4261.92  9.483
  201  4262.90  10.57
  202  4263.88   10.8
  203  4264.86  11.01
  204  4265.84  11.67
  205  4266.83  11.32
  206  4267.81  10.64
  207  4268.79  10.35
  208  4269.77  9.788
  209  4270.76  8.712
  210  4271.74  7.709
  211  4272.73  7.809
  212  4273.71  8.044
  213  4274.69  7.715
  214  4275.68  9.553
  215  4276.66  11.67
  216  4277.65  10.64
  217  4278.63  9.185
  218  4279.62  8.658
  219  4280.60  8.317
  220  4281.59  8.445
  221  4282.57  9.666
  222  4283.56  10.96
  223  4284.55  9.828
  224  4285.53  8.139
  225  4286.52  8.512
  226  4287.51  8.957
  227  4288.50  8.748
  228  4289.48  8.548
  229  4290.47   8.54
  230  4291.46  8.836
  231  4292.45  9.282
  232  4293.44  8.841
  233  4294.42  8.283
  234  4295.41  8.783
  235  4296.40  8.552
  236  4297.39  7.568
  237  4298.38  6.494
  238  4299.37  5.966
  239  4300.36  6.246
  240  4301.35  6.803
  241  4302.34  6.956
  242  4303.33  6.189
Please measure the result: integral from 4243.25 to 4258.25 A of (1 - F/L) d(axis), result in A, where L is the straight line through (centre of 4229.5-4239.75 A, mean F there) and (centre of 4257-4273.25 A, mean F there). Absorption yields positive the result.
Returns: 1.48 A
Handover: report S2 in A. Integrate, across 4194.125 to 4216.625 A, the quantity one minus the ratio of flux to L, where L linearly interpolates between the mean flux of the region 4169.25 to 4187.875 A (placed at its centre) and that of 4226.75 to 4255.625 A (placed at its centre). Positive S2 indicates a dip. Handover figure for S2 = -0.9 A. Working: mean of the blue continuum 8.91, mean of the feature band 9.18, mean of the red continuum 8.75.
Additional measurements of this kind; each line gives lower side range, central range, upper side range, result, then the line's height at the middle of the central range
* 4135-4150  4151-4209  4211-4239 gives 1.0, 9.36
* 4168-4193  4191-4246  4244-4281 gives -0.9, 9.04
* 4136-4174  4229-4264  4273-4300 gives 0.1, 8.93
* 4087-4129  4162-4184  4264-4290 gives 0.2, 9.36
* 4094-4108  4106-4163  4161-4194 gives 0.3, 9.37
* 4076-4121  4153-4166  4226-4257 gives -1.2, 8.88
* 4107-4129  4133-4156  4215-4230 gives -1.0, 9.1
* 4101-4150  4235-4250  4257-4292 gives 1.0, 9.32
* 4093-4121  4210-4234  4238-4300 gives -0.5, 8.97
